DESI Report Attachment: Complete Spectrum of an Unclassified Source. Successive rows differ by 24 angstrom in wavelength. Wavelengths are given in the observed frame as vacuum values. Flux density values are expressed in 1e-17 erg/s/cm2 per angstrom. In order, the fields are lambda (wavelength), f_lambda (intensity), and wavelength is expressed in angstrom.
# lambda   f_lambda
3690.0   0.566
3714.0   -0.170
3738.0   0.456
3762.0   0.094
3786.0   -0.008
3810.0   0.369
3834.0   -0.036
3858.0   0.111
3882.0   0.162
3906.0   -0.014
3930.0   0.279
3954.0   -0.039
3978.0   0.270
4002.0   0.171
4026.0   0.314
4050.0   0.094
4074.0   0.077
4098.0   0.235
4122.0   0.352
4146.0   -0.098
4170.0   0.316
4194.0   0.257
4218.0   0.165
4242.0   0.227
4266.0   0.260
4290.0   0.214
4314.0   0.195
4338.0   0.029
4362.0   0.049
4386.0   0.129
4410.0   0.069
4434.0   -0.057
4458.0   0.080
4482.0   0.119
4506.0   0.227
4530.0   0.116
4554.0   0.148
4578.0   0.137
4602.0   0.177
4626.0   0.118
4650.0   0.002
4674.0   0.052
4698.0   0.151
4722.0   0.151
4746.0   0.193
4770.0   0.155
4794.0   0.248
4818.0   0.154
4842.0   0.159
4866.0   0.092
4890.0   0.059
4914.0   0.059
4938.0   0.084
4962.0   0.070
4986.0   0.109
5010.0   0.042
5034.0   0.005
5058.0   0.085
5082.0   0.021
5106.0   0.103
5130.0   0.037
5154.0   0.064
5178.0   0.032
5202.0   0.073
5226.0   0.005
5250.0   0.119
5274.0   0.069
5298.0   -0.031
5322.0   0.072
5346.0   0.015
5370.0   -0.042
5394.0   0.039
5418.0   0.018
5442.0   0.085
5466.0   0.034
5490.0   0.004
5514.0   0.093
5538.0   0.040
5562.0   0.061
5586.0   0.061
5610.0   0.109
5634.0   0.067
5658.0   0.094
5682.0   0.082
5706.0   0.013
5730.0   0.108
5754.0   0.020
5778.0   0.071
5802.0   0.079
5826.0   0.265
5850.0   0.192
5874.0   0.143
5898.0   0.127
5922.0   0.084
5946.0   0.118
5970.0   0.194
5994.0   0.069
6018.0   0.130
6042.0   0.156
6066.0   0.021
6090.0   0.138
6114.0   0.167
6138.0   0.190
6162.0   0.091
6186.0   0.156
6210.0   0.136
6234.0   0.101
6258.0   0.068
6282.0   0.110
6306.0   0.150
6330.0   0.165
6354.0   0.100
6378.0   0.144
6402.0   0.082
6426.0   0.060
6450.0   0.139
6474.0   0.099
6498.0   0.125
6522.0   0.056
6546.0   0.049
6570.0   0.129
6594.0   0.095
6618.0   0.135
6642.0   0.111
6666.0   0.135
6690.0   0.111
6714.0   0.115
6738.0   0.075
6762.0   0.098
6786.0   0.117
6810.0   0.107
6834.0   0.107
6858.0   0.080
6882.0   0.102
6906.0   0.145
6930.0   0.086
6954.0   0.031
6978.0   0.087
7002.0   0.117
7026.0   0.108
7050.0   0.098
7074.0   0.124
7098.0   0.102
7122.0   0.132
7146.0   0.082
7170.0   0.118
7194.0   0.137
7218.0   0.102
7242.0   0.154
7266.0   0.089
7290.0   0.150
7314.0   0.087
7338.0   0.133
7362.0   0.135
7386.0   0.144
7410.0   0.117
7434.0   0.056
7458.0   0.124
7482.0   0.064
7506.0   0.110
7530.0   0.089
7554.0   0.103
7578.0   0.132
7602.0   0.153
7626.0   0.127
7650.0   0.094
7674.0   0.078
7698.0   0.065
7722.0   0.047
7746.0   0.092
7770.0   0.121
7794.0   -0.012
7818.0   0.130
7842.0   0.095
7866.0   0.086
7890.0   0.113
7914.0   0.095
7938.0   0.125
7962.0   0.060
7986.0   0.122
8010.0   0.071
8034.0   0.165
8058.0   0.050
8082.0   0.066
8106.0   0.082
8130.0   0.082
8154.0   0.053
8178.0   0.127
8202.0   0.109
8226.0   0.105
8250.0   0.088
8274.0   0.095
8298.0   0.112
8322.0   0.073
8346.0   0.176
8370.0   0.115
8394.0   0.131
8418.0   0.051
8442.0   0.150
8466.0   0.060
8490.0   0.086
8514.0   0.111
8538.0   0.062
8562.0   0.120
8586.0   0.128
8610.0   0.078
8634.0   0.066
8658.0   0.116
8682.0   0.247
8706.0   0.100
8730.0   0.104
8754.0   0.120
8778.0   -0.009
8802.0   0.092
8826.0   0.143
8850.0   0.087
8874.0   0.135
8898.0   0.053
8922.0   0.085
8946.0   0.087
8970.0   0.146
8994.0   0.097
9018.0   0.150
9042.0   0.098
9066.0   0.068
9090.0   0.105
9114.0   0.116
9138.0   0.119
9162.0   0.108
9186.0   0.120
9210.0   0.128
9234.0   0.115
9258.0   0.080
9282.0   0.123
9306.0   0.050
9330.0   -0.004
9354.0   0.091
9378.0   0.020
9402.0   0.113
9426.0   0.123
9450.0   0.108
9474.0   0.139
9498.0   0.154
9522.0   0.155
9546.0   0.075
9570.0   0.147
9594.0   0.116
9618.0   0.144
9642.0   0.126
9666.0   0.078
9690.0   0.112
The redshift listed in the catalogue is 1.33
